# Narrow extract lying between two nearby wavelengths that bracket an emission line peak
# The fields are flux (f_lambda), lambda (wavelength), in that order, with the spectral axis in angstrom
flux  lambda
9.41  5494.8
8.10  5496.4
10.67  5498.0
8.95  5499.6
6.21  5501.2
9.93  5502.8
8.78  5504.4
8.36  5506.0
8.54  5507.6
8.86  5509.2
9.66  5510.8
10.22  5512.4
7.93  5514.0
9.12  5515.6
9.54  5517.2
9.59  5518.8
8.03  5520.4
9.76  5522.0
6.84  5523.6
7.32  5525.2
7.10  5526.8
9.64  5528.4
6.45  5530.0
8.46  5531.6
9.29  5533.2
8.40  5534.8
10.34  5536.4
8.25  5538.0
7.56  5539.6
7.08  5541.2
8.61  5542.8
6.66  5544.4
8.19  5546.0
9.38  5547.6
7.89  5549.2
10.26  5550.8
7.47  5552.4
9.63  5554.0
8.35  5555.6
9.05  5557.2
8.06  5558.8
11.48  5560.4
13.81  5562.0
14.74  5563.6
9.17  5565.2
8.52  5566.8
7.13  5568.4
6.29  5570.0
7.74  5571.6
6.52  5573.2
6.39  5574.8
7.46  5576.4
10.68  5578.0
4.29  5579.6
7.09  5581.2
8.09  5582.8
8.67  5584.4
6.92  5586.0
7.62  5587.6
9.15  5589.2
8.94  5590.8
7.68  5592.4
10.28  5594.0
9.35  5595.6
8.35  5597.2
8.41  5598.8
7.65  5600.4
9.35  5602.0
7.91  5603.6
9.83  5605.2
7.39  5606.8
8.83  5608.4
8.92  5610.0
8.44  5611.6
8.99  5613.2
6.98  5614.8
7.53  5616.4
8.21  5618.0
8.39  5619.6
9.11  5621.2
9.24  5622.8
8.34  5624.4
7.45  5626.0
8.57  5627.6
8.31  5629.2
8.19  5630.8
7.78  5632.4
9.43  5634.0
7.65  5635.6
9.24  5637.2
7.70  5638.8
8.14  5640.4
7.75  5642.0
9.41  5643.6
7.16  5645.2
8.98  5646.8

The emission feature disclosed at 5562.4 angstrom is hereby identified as H-beta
